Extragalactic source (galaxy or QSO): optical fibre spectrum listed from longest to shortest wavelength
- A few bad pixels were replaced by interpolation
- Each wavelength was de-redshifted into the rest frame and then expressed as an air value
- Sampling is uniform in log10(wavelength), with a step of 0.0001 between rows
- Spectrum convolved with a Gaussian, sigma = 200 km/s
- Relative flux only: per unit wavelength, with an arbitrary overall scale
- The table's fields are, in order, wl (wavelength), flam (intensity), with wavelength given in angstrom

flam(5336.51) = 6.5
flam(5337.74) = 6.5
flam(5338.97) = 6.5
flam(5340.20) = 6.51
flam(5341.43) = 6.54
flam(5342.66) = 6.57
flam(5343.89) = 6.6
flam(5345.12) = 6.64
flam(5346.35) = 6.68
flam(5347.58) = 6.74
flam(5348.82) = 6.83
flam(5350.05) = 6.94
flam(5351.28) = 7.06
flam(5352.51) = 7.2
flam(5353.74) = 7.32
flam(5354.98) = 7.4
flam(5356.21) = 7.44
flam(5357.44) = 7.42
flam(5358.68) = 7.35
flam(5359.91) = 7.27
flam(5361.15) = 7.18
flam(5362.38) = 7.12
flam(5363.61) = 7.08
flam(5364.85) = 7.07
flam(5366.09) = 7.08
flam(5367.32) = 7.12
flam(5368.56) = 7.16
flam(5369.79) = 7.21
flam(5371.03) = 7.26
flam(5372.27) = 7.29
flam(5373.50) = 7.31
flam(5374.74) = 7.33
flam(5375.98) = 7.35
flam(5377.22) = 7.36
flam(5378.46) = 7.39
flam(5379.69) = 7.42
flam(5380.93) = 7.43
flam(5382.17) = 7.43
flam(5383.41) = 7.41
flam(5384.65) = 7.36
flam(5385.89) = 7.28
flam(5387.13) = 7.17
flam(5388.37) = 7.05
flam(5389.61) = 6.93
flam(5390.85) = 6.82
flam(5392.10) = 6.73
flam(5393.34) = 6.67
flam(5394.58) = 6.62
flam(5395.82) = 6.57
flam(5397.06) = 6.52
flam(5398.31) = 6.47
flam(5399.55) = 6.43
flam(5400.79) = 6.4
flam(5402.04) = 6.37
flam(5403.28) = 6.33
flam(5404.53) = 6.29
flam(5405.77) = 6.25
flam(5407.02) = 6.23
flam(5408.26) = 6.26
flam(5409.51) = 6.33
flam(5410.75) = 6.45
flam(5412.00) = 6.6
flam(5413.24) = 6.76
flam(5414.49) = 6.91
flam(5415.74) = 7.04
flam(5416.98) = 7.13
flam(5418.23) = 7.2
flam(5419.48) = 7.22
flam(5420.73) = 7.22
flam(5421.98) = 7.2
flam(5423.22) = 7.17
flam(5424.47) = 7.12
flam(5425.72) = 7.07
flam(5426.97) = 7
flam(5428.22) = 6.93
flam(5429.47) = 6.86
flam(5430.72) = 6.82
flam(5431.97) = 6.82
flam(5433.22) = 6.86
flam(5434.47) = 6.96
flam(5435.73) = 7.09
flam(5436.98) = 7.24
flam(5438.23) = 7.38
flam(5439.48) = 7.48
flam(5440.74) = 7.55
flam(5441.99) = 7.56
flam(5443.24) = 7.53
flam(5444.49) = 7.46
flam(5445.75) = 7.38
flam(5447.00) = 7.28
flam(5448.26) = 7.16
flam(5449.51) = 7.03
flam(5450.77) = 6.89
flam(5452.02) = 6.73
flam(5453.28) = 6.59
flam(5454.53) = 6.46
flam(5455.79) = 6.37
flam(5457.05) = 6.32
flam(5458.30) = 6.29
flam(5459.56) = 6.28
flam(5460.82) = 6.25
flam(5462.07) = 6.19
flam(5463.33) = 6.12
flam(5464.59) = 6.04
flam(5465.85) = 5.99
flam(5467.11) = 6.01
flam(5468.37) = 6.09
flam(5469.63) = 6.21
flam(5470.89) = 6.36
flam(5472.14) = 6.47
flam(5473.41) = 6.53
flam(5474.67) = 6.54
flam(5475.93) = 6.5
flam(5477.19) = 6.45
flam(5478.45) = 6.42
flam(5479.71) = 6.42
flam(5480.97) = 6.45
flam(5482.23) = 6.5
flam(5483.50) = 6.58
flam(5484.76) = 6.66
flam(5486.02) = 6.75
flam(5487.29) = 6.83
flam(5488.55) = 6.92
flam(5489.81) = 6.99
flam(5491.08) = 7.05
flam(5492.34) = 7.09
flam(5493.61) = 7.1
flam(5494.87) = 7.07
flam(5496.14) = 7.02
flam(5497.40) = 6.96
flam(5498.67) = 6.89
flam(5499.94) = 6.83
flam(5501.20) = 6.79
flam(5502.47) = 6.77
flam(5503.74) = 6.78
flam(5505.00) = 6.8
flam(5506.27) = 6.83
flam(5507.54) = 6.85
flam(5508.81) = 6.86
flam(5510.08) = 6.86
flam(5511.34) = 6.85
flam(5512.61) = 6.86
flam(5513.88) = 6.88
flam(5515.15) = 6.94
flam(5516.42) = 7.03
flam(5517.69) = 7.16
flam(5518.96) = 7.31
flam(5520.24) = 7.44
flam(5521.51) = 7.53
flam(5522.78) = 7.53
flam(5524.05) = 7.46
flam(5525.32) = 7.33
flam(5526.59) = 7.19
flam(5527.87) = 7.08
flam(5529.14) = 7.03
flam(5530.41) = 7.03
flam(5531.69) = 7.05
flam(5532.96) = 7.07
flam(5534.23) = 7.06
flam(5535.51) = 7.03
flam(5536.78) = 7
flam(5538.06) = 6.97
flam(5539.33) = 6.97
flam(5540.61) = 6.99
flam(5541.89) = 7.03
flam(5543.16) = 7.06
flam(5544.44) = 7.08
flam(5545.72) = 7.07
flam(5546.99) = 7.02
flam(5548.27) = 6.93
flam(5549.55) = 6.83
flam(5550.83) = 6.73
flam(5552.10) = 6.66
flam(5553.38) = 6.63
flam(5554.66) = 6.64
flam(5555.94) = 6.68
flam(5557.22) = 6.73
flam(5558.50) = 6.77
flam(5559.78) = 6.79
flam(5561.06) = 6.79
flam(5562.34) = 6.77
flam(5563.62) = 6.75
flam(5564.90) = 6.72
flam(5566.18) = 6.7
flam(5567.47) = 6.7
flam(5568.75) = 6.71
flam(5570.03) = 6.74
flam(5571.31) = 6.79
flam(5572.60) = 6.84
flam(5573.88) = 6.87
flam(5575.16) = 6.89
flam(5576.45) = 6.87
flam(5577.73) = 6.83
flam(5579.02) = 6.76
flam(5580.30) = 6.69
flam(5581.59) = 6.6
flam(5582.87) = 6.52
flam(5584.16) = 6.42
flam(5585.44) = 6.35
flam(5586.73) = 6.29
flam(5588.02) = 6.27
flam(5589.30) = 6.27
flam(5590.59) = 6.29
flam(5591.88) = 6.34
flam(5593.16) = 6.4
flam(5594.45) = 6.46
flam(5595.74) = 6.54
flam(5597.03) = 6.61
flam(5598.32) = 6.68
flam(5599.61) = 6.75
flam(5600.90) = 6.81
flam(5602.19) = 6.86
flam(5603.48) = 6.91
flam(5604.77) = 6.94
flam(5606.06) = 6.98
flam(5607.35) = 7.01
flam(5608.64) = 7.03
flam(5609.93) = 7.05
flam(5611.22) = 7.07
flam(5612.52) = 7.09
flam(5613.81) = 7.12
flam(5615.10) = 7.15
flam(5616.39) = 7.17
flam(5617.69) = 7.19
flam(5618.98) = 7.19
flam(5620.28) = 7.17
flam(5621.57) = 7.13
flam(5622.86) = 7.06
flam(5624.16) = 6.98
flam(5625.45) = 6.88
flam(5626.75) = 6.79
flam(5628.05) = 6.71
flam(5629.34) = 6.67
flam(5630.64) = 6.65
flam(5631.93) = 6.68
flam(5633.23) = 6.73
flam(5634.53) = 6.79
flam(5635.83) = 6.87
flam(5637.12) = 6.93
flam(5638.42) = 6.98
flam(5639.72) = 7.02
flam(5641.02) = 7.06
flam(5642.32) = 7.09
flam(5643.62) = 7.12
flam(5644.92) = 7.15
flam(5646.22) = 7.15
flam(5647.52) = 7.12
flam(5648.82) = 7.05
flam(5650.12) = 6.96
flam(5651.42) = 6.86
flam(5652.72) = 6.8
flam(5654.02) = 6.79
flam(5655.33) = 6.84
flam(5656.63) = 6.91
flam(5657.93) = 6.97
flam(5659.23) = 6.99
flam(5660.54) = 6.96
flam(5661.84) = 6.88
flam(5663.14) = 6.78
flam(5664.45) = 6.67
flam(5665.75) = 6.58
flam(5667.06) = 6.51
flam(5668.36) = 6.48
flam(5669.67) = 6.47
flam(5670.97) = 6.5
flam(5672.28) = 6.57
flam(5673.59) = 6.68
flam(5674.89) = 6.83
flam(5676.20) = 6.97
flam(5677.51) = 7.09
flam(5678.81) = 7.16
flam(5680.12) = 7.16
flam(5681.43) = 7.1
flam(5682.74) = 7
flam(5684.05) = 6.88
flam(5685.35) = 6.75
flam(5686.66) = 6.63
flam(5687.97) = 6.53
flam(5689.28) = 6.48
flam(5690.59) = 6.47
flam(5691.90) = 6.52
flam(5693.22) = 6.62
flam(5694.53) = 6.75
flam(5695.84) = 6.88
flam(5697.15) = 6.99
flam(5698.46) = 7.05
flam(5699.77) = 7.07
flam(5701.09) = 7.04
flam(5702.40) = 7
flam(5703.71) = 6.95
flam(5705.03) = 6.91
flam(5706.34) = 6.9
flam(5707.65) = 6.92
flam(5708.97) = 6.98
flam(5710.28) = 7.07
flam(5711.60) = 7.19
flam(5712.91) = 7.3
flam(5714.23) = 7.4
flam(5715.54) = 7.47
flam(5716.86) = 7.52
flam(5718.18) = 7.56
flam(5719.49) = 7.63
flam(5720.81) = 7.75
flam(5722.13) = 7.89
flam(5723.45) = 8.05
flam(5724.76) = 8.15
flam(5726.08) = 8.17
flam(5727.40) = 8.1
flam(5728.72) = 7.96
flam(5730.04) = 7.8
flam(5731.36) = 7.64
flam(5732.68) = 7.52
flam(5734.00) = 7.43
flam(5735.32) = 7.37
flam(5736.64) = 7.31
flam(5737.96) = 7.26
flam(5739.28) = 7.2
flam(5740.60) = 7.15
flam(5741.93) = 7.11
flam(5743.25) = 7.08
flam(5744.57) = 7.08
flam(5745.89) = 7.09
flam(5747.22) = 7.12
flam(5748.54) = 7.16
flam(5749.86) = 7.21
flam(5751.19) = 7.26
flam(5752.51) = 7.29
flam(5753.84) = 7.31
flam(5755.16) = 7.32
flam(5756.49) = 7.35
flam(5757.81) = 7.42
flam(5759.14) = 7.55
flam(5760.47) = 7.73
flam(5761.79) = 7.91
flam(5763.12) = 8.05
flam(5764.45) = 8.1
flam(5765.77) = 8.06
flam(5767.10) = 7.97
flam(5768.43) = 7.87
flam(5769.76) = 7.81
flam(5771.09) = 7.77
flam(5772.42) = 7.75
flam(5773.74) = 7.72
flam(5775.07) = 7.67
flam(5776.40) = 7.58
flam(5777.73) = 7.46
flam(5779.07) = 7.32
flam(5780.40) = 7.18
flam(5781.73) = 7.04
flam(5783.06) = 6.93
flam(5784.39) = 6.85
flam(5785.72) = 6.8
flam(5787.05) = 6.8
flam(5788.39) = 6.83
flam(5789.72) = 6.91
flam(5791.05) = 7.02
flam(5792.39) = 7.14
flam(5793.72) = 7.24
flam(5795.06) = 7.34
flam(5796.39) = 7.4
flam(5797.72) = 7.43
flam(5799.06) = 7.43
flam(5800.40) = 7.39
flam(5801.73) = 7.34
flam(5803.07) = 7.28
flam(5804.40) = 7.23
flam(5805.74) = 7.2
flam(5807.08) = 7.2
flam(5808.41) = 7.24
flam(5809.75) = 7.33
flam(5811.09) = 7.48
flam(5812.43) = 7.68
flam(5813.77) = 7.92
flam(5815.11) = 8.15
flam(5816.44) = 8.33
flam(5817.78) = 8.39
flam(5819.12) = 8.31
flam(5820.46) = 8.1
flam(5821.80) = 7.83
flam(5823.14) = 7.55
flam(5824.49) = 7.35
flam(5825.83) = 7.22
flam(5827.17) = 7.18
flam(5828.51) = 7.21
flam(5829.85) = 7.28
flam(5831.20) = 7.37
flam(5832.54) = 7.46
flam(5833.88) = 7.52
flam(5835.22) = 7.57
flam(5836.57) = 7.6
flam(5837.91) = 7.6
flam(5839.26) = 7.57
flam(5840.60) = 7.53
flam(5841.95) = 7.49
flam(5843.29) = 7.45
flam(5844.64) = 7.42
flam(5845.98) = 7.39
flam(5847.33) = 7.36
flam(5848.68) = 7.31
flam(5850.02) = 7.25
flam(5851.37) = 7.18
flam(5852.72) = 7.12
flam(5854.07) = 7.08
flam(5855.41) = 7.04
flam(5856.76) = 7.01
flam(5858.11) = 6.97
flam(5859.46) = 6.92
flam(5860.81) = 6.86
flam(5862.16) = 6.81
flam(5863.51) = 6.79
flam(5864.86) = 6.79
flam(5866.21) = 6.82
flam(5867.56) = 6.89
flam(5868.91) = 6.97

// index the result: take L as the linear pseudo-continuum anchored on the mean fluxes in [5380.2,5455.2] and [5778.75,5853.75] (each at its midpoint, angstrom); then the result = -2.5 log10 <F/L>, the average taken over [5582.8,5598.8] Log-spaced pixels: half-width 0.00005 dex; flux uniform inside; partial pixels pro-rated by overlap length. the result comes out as 0.115 mag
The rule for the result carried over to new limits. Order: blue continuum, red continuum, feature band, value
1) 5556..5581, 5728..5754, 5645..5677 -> 0.04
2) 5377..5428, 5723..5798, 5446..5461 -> 0.04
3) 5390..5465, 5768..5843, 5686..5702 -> 0.08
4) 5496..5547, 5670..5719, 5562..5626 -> 0.03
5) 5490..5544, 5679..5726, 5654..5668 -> 0.05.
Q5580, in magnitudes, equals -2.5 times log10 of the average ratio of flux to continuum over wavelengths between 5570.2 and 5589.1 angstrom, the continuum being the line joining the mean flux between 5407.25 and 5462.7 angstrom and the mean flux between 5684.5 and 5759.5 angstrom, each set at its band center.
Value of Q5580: 0.07 mag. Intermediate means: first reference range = 6.91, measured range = 6.64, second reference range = 7.24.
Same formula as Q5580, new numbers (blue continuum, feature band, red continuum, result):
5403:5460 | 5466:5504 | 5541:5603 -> 0.03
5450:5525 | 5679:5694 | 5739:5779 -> 0.08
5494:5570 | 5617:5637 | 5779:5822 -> 0.03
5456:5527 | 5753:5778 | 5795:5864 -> -0.06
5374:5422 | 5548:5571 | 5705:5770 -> 0.07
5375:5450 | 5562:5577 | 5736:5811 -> 0.06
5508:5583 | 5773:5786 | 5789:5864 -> 0.01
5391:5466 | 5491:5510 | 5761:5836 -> 0.00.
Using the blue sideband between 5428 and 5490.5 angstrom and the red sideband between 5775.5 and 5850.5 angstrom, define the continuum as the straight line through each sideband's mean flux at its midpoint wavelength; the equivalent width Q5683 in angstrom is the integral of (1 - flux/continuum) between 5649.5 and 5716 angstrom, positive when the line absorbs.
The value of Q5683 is 2.65 angstrom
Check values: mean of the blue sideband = 6.71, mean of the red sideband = 7.41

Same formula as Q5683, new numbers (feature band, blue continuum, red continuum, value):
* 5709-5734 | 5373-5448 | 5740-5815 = -1.14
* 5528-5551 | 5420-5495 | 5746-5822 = -0.17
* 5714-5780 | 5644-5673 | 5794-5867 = -4.24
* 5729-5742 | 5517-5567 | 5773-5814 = -0.37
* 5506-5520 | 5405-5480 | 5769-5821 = -0.16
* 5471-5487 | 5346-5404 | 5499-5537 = 1.18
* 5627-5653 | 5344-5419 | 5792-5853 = 1.25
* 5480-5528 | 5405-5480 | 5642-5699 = -1.35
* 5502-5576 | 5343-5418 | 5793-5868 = 1.67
